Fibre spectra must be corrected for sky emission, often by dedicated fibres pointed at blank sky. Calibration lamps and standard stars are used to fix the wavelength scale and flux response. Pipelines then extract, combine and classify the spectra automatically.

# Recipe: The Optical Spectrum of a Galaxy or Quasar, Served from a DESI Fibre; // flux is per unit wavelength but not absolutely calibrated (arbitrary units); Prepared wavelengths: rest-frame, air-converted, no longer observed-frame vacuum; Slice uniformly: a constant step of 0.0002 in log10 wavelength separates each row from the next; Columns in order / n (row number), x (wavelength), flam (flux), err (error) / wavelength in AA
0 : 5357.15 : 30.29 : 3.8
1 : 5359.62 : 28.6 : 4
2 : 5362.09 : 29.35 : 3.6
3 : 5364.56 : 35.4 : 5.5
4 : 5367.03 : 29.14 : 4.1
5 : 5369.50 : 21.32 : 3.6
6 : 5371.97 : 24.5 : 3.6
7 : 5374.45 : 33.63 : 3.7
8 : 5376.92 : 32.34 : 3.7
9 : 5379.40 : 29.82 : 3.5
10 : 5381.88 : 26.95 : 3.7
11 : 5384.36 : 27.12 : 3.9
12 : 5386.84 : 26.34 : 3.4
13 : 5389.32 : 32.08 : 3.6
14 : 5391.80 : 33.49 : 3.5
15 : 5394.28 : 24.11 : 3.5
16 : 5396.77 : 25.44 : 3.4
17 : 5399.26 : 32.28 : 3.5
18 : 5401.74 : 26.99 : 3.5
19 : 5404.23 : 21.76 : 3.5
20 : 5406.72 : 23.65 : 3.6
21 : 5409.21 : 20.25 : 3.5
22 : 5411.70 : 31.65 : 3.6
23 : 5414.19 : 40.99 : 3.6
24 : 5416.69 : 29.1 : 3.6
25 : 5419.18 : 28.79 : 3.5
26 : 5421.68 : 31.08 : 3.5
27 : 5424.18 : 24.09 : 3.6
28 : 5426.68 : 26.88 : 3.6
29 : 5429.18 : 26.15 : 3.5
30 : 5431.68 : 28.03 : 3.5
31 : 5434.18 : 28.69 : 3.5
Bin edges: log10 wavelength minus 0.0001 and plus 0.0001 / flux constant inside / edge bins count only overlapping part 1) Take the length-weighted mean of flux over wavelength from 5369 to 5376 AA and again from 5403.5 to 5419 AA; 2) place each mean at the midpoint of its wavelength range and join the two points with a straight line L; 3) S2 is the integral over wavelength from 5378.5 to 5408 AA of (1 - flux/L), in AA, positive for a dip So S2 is 0.3 AA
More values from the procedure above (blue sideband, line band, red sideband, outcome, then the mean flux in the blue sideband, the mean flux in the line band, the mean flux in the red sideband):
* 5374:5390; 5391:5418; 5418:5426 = 0.5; 29.5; 28.1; 27.9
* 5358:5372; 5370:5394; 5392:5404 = -1.1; 28.4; 29.1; 27.3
